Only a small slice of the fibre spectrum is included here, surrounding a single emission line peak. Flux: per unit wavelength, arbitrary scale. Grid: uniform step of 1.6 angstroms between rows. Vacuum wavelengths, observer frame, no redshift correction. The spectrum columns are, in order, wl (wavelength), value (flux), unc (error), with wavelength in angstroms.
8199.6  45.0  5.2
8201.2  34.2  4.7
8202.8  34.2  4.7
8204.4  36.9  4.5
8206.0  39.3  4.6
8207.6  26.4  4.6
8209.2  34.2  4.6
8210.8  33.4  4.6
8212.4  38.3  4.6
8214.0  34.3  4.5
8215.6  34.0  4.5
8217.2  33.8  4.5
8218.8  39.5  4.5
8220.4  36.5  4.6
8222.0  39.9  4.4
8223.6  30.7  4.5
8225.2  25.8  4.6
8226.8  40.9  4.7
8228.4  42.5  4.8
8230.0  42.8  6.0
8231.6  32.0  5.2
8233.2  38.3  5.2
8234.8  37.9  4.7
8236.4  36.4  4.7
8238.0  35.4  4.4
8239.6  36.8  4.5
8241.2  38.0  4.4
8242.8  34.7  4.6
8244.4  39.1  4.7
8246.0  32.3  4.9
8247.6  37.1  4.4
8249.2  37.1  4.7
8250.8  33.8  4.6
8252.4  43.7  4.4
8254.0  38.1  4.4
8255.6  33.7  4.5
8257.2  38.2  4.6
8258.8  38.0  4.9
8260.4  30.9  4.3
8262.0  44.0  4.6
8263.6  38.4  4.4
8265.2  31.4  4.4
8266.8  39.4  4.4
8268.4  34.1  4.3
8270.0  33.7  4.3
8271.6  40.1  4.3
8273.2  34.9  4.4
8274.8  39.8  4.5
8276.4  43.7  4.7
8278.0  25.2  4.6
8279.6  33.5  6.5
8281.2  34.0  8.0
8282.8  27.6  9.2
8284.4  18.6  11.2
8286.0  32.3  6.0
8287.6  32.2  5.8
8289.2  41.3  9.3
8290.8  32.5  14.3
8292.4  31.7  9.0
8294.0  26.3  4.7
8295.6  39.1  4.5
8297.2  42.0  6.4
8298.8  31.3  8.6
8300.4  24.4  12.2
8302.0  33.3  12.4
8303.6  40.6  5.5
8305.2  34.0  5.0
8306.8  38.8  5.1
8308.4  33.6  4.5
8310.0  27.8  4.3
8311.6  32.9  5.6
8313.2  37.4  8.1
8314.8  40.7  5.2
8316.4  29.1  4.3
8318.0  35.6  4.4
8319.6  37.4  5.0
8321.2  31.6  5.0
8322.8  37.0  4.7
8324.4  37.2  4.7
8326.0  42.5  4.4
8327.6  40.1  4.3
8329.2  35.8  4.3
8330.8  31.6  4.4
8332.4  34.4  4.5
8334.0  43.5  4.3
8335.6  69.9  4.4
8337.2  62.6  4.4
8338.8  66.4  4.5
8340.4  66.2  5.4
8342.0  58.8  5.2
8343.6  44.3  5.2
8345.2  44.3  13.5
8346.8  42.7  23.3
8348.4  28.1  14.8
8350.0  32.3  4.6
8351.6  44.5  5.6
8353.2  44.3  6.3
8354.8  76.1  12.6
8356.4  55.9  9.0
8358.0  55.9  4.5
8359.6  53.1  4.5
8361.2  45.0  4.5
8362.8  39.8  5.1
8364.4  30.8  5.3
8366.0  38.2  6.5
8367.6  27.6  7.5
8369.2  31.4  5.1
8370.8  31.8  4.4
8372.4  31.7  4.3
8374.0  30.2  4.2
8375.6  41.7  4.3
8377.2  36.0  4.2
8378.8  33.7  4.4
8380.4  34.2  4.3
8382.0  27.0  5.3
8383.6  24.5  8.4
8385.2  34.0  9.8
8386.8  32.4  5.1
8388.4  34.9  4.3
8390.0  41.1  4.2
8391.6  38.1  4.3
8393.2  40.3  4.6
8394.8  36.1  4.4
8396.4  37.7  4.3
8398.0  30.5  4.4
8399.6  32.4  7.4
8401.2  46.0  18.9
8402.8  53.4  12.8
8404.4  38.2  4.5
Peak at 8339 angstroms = [S II]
